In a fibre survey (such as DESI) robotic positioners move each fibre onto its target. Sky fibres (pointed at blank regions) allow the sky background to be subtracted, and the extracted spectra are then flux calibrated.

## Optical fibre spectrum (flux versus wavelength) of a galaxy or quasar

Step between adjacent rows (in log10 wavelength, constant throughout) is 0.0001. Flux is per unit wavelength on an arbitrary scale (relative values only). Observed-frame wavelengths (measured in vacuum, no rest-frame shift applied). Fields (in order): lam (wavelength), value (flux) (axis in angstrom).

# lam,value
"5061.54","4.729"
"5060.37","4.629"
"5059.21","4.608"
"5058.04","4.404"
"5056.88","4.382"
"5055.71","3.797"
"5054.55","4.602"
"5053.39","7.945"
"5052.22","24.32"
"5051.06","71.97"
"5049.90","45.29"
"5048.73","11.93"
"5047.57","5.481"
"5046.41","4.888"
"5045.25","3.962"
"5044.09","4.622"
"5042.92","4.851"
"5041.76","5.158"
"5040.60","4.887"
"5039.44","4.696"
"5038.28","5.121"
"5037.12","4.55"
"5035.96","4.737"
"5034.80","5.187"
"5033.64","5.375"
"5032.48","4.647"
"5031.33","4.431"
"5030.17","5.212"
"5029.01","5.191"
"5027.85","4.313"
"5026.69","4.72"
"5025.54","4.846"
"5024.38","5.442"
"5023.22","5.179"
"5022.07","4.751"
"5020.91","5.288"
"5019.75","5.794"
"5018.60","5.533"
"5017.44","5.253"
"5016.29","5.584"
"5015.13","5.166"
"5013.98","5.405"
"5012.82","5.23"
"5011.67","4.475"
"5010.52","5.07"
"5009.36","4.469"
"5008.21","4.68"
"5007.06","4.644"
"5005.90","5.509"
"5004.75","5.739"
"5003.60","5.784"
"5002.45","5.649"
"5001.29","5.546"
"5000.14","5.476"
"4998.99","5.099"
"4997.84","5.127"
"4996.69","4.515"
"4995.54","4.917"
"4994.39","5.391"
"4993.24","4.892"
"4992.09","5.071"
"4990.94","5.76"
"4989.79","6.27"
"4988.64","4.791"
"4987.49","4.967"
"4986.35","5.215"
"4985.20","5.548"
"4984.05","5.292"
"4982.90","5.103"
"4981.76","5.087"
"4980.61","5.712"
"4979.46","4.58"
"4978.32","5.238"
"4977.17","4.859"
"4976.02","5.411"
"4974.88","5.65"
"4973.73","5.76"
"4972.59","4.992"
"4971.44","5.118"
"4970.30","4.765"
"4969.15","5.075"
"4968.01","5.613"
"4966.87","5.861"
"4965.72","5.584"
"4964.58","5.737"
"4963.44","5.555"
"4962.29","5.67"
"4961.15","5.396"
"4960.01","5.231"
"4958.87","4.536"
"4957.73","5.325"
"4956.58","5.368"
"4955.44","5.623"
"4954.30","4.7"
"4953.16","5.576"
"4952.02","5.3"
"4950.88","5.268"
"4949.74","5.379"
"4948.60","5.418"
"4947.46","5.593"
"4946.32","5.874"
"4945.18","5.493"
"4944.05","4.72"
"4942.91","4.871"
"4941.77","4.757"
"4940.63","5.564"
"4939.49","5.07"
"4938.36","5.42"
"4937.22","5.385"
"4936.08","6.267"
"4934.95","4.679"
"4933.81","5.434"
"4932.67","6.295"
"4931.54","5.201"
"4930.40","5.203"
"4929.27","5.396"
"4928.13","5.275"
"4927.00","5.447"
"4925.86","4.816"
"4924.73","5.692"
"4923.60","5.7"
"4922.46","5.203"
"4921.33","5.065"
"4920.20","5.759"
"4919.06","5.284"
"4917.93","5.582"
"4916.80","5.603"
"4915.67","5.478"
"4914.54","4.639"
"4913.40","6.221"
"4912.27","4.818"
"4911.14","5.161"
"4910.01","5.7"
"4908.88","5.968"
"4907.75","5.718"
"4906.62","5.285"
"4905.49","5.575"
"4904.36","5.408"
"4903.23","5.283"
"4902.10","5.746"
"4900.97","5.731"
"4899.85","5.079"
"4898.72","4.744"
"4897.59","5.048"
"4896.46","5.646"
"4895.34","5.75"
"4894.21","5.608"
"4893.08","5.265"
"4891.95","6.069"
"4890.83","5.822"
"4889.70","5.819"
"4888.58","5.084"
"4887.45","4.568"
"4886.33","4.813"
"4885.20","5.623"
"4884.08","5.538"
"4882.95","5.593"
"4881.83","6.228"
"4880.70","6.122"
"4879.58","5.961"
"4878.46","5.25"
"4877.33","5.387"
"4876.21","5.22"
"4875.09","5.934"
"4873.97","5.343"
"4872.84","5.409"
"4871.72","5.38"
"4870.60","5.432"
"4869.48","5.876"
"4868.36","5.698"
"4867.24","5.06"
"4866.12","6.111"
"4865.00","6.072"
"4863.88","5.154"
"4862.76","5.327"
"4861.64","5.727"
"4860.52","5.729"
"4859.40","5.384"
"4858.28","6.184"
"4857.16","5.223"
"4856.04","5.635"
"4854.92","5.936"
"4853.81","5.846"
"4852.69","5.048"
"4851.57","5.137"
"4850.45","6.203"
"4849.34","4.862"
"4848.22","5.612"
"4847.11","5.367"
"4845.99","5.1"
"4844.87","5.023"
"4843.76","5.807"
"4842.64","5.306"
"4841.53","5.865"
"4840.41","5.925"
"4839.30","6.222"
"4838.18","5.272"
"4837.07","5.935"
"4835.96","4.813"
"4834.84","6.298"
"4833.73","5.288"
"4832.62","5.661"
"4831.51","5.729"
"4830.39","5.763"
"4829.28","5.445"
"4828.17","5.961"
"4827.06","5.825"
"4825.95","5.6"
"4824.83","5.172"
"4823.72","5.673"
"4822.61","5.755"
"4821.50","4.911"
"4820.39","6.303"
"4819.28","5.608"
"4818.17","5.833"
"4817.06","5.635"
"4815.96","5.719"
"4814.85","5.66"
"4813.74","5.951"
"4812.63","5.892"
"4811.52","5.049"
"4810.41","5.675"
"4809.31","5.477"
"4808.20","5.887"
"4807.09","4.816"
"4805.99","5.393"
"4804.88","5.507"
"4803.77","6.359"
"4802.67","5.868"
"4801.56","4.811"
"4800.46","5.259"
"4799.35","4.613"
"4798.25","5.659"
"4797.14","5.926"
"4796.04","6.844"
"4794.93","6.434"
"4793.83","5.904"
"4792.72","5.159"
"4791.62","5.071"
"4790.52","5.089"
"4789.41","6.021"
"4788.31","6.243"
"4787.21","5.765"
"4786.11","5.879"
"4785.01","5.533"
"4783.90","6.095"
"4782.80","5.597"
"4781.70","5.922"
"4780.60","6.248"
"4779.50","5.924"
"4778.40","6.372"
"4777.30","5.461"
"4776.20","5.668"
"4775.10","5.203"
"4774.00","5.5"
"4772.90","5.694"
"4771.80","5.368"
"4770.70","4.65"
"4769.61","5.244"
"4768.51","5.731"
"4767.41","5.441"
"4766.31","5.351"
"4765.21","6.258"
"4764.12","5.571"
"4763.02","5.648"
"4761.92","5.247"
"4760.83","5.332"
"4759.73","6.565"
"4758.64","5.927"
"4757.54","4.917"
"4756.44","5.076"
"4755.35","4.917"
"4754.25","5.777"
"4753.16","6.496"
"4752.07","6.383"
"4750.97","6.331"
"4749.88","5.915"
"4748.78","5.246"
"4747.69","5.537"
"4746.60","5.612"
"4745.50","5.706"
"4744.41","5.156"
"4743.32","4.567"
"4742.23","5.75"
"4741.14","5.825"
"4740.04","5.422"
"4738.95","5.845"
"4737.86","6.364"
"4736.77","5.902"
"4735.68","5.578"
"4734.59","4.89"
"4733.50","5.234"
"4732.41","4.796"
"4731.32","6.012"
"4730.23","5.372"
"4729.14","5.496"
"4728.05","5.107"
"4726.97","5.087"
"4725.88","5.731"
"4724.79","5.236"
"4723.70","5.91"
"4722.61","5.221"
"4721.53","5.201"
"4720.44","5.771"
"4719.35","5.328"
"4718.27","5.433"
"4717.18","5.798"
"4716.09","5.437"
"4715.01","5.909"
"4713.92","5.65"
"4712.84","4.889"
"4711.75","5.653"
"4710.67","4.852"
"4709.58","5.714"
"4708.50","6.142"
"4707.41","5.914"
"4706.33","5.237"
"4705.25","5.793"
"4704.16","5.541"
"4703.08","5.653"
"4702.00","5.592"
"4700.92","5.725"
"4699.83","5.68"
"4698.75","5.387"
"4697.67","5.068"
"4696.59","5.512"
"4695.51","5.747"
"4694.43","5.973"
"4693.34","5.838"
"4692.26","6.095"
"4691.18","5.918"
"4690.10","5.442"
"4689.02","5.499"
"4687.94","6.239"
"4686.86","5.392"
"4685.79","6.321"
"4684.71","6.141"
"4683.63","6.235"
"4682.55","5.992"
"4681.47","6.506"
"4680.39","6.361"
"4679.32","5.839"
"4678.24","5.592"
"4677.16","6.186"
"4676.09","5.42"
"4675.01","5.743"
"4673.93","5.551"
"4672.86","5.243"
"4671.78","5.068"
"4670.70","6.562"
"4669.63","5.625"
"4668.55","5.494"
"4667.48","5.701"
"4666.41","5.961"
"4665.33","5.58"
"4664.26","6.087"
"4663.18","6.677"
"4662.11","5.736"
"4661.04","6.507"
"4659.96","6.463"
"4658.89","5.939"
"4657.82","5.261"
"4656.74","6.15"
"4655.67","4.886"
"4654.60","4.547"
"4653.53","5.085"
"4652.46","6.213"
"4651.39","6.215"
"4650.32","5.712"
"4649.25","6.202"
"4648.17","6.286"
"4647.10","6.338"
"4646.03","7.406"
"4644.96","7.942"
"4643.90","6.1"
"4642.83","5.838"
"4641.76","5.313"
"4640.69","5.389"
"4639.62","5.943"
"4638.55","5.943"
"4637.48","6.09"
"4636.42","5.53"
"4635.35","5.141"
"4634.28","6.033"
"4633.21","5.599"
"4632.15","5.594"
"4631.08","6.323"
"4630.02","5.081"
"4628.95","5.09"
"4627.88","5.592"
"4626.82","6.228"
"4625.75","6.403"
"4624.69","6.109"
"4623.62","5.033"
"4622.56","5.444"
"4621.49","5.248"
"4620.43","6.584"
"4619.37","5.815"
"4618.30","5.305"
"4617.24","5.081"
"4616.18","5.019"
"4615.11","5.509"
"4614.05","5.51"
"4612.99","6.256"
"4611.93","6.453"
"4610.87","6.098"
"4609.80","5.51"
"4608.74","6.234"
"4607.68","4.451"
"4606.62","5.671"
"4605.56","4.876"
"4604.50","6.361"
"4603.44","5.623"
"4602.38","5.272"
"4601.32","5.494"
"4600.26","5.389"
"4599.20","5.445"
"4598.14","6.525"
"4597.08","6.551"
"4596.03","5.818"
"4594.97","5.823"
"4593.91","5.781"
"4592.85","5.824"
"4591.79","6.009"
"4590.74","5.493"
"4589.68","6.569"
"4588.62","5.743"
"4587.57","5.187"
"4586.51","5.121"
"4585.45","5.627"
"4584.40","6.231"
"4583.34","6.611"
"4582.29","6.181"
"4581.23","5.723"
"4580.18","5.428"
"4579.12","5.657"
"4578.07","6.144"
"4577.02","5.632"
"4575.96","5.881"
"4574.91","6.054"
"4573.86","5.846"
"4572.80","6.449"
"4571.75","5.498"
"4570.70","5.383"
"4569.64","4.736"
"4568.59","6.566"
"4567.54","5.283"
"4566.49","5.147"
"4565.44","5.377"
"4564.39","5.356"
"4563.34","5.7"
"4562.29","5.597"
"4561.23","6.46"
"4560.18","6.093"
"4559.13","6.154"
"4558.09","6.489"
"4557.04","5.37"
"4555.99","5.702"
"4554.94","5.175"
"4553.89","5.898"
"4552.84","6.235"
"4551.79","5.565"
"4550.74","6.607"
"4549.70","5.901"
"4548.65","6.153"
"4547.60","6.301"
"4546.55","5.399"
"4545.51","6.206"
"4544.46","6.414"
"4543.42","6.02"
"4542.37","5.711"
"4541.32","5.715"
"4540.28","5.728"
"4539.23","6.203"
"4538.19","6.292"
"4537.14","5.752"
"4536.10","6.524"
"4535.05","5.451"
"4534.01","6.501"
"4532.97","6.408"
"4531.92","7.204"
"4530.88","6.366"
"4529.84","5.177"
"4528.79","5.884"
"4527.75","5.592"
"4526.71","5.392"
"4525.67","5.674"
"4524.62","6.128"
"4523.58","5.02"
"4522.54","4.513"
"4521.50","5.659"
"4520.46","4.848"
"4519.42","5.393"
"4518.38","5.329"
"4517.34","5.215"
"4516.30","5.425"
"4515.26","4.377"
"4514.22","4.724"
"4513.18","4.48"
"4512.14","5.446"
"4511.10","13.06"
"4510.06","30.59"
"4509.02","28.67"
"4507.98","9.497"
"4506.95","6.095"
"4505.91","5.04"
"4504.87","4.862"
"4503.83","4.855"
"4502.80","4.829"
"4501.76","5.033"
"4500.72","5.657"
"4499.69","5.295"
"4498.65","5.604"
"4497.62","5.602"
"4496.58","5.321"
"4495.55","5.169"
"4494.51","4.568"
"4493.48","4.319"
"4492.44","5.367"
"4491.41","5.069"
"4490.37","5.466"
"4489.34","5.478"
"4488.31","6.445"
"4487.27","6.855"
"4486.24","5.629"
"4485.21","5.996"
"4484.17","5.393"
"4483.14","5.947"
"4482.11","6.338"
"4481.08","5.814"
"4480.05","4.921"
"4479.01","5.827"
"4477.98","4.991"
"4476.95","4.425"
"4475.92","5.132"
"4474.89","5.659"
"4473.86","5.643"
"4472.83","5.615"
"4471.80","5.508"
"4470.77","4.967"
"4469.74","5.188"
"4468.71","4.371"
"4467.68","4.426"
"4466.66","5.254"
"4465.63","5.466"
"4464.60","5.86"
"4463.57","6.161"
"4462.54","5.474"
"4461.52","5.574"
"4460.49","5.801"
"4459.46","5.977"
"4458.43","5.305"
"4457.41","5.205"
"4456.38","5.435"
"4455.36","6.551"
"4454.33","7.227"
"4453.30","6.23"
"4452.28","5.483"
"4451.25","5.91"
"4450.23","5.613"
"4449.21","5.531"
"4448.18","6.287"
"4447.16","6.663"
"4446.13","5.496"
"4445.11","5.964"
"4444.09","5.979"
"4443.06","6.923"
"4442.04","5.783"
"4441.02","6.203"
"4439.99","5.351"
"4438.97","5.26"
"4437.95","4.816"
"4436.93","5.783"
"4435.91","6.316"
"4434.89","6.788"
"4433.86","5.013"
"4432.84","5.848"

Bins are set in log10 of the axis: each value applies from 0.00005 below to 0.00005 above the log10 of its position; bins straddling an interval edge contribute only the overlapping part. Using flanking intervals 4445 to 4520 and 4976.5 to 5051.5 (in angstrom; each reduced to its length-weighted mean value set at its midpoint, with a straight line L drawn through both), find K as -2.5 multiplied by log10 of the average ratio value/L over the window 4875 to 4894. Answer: 0.20 mag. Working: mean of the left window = 6.3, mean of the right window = 6.74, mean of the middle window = 5.54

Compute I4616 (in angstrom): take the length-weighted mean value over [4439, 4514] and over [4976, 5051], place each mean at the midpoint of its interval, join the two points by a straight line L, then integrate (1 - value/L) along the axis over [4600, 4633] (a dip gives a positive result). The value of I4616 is 3.70 angstrom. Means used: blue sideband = 6.37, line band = 5.64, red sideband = 6.29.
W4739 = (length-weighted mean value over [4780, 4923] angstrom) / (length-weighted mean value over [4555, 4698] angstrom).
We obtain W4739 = 1.0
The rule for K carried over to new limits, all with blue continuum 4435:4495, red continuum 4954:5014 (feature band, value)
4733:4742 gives -0.04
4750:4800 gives -0.06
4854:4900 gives -0.04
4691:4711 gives -0.04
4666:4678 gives -0.04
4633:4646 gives -0.09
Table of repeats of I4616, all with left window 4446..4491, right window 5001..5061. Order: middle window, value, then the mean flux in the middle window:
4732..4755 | 3.39 angstrom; 5.63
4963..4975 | 3.21 angstrom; 5.42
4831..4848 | 3.35 angstrom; 5.58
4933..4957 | 6.50 angstrom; 5.33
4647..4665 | 1.19 angstrom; 5.88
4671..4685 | 1.18 angstrom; 5.84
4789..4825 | 6.44 angstrom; 5.61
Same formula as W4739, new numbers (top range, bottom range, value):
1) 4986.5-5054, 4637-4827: 1.30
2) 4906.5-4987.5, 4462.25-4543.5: 0.86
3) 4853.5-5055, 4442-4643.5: 1.02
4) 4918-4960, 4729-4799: 0.94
